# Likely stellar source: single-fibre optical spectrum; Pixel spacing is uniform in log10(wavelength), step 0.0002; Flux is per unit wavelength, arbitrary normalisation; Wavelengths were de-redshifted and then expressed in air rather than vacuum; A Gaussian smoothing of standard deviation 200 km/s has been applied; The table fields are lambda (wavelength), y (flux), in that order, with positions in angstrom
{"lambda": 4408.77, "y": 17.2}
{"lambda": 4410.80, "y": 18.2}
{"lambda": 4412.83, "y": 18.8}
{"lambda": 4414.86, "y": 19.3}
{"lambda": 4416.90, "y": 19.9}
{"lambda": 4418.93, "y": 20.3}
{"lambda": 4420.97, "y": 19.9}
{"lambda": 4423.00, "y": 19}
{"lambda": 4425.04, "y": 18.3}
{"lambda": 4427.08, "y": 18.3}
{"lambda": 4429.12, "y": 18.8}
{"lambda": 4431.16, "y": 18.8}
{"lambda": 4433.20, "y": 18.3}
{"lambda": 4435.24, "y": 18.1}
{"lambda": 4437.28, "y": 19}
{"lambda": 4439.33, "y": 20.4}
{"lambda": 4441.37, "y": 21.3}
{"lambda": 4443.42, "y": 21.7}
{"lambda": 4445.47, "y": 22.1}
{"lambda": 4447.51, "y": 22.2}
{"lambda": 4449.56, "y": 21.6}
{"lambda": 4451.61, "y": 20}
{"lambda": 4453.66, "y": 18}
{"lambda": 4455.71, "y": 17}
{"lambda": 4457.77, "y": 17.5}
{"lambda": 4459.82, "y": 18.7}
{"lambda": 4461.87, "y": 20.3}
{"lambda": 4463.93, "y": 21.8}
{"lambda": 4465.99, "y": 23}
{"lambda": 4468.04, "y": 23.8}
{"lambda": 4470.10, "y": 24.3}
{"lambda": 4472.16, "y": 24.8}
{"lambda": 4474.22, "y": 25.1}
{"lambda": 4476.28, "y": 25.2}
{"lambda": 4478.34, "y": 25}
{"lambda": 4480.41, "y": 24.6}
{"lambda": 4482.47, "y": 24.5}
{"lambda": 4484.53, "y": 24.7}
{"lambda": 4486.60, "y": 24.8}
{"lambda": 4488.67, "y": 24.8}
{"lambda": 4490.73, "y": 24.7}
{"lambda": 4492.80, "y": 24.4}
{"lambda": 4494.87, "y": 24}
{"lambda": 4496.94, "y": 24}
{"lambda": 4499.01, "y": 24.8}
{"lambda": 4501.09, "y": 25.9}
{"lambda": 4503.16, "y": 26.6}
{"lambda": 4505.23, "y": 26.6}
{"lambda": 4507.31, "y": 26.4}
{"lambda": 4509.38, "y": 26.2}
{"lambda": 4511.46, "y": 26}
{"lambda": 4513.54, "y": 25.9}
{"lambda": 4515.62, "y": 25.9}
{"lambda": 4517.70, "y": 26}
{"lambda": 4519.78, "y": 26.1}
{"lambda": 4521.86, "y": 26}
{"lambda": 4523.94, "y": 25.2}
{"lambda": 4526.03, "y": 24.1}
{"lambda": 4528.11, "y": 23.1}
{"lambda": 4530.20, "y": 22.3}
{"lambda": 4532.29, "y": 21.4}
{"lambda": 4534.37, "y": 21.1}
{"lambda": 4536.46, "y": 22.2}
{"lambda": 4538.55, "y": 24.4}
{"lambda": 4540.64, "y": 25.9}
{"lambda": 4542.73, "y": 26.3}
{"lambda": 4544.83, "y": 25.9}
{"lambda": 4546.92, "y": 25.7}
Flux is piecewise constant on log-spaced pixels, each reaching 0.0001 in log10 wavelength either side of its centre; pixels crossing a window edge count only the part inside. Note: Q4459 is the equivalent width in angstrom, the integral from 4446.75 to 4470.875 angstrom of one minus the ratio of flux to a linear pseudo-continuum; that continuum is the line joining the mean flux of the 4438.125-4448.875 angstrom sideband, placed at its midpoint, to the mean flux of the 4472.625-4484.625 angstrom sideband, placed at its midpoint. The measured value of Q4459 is 2.5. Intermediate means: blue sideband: 21.5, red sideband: 24.9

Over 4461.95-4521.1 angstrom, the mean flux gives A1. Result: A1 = 24.9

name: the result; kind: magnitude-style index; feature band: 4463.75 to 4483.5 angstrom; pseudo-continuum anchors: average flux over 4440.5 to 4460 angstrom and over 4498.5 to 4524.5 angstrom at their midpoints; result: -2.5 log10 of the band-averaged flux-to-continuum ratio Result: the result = -0.09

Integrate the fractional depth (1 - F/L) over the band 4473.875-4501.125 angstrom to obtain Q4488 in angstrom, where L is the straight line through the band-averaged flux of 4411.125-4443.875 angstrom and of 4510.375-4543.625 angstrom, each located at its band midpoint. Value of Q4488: -2.8 angstrom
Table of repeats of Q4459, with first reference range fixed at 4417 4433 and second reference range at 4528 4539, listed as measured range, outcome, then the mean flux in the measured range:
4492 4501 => -1.40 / 24.4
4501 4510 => -2.09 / 26.4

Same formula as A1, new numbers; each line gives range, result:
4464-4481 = 24.3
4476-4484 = 24.8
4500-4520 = 26.2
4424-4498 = 21.8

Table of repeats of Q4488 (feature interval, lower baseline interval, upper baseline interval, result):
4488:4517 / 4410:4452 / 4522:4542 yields -3.98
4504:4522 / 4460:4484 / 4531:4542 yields -2.18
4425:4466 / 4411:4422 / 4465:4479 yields 4.38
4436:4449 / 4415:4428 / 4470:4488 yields 0.14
